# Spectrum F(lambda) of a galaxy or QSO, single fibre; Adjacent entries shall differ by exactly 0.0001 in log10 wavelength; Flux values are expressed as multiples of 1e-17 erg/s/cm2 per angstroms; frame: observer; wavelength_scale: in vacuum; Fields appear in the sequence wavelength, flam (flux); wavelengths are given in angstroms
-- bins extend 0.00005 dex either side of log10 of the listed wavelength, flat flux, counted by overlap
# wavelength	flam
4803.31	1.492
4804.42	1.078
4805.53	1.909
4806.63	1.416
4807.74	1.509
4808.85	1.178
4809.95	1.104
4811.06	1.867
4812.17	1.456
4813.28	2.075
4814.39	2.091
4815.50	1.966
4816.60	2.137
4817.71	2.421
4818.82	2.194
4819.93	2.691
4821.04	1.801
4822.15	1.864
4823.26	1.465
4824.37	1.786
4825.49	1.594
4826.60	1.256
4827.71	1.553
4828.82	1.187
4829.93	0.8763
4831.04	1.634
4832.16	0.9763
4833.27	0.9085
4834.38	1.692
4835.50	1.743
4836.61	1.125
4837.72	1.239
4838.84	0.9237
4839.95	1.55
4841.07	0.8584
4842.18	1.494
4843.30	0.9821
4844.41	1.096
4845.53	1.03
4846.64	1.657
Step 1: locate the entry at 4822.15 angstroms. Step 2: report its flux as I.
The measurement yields 1.864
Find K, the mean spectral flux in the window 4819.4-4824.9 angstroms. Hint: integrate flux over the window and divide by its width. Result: 1.92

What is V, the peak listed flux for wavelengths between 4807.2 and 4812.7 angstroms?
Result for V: 1.867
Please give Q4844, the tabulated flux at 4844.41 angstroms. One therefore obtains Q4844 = 1.096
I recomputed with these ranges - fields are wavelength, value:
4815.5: 1.966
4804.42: 1.078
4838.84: 0.9237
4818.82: 2.194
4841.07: 0.8584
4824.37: 1.786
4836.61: 1.125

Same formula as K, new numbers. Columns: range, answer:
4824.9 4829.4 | 1.4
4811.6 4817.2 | 1.95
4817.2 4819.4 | 2.31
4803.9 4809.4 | 1.42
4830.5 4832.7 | 1.3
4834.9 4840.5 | 1.32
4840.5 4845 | 1.11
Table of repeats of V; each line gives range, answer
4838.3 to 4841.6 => 1.55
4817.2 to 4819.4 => 2.421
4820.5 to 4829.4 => 1.864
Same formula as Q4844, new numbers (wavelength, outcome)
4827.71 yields 1.553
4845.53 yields 1.03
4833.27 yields 0.9085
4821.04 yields 1.801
